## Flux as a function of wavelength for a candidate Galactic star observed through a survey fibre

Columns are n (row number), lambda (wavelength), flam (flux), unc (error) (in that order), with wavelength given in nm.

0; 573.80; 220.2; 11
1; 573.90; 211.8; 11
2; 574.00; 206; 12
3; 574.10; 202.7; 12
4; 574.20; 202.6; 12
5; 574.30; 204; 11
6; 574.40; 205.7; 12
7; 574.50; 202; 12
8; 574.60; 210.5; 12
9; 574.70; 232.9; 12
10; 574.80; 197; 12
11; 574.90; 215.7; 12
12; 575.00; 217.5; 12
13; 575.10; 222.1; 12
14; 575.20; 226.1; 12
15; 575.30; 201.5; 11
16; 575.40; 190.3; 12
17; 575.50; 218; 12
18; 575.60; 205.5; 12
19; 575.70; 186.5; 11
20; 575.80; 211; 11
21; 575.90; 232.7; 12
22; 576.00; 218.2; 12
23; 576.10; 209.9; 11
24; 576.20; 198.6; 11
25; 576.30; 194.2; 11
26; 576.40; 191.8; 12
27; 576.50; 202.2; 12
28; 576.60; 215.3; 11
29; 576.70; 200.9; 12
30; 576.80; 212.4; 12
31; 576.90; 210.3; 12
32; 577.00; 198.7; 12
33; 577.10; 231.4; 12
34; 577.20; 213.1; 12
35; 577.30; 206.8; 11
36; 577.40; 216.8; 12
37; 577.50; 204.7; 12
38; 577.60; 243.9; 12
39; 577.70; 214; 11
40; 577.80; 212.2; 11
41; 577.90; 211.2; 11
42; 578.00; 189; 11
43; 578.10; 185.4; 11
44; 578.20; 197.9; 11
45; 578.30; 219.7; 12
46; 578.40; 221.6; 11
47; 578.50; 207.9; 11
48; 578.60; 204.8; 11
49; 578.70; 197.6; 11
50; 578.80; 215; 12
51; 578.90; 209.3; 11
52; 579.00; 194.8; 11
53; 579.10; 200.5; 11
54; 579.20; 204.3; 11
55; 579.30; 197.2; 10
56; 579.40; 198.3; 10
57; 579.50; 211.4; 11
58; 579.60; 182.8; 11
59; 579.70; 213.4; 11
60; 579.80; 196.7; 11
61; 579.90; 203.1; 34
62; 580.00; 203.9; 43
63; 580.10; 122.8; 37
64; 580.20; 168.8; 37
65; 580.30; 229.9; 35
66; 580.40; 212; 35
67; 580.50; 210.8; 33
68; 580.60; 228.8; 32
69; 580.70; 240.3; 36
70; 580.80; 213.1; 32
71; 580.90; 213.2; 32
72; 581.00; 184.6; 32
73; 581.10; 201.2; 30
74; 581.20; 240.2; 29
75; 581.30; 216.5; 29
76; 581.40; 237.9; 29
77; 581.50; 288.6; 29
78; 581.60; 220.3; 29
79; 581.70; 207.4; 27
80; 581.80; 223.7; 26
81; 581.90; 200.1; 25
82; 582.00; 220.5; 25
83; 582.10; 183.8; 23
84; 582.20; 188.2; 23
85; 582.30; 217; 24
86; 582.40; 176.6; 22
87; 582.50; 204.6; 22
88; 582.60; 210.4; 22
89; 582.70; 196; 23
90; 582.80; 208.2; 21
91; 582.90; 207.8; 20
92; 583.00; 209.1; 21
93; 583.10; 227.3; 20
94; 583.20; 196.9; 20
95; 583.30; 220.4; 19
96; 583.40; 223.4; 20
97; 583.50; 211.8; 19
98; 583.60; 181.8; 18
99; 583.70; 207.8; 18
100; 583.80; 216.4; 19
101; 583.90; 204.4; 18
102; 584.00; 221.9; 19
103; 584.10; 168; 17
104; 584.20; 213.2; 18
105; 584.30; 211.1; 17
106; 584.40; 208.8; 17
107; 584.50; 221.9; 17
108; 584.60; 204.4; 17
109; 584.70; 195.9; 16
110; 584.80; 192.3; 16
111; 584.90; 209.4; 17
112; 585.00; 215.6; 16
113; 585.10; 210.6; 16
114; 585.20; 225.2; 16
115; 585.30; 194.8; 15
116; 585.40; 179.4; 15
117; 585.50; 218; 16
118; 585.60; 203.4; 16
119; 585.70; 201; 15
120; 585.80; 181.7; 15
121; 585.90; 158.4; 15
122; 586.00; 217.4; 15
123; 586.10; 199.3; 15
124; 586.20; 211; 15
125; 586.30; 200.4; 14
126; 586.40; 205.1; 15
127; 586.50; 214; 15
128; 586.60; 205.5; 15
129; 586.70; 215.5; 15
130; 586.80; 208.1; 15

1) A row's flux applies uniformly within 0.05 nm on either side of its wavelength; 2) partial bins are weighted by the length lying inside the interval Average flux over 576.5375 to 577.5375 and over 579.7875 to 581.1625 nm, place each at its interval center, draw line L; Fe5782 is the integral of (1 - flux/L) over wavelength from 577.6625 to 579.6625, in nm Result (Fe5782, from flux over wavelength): 0.03 nm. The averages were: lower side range 211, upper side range 203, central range 204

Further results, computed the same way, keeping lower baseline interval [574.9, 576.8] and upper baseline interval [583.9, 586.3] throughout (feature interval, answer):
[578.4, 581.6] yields -0.04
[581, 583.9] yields -0.10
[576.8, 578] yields -0.04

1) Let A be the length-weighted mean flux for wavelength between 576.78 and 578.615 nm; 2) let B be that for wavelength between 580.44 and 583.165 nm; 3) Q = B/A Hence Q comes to 1.01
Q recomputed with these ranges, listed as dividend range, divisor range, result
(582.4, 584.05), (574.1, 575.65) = 0.99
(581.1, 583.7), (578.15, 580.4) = 1.06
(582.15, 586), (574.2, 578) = 0.97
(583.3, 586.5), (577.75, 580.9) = 1.00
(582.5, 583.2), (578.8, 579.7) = 1.04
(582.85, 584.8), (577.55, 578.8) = 0.99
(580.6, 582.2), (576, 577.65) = 1.04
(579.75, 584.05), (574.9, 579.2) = 1.00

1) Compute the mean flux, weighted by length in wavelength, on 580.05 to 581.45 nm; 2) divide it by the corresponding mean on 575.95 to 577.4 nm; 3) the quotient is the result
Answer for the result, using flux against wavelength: 1.0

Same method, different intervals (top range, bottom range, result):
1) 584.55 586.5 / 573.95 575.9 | 0.96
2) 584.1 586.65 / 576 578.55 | 0.97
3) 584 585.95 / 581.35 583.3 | 0.95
